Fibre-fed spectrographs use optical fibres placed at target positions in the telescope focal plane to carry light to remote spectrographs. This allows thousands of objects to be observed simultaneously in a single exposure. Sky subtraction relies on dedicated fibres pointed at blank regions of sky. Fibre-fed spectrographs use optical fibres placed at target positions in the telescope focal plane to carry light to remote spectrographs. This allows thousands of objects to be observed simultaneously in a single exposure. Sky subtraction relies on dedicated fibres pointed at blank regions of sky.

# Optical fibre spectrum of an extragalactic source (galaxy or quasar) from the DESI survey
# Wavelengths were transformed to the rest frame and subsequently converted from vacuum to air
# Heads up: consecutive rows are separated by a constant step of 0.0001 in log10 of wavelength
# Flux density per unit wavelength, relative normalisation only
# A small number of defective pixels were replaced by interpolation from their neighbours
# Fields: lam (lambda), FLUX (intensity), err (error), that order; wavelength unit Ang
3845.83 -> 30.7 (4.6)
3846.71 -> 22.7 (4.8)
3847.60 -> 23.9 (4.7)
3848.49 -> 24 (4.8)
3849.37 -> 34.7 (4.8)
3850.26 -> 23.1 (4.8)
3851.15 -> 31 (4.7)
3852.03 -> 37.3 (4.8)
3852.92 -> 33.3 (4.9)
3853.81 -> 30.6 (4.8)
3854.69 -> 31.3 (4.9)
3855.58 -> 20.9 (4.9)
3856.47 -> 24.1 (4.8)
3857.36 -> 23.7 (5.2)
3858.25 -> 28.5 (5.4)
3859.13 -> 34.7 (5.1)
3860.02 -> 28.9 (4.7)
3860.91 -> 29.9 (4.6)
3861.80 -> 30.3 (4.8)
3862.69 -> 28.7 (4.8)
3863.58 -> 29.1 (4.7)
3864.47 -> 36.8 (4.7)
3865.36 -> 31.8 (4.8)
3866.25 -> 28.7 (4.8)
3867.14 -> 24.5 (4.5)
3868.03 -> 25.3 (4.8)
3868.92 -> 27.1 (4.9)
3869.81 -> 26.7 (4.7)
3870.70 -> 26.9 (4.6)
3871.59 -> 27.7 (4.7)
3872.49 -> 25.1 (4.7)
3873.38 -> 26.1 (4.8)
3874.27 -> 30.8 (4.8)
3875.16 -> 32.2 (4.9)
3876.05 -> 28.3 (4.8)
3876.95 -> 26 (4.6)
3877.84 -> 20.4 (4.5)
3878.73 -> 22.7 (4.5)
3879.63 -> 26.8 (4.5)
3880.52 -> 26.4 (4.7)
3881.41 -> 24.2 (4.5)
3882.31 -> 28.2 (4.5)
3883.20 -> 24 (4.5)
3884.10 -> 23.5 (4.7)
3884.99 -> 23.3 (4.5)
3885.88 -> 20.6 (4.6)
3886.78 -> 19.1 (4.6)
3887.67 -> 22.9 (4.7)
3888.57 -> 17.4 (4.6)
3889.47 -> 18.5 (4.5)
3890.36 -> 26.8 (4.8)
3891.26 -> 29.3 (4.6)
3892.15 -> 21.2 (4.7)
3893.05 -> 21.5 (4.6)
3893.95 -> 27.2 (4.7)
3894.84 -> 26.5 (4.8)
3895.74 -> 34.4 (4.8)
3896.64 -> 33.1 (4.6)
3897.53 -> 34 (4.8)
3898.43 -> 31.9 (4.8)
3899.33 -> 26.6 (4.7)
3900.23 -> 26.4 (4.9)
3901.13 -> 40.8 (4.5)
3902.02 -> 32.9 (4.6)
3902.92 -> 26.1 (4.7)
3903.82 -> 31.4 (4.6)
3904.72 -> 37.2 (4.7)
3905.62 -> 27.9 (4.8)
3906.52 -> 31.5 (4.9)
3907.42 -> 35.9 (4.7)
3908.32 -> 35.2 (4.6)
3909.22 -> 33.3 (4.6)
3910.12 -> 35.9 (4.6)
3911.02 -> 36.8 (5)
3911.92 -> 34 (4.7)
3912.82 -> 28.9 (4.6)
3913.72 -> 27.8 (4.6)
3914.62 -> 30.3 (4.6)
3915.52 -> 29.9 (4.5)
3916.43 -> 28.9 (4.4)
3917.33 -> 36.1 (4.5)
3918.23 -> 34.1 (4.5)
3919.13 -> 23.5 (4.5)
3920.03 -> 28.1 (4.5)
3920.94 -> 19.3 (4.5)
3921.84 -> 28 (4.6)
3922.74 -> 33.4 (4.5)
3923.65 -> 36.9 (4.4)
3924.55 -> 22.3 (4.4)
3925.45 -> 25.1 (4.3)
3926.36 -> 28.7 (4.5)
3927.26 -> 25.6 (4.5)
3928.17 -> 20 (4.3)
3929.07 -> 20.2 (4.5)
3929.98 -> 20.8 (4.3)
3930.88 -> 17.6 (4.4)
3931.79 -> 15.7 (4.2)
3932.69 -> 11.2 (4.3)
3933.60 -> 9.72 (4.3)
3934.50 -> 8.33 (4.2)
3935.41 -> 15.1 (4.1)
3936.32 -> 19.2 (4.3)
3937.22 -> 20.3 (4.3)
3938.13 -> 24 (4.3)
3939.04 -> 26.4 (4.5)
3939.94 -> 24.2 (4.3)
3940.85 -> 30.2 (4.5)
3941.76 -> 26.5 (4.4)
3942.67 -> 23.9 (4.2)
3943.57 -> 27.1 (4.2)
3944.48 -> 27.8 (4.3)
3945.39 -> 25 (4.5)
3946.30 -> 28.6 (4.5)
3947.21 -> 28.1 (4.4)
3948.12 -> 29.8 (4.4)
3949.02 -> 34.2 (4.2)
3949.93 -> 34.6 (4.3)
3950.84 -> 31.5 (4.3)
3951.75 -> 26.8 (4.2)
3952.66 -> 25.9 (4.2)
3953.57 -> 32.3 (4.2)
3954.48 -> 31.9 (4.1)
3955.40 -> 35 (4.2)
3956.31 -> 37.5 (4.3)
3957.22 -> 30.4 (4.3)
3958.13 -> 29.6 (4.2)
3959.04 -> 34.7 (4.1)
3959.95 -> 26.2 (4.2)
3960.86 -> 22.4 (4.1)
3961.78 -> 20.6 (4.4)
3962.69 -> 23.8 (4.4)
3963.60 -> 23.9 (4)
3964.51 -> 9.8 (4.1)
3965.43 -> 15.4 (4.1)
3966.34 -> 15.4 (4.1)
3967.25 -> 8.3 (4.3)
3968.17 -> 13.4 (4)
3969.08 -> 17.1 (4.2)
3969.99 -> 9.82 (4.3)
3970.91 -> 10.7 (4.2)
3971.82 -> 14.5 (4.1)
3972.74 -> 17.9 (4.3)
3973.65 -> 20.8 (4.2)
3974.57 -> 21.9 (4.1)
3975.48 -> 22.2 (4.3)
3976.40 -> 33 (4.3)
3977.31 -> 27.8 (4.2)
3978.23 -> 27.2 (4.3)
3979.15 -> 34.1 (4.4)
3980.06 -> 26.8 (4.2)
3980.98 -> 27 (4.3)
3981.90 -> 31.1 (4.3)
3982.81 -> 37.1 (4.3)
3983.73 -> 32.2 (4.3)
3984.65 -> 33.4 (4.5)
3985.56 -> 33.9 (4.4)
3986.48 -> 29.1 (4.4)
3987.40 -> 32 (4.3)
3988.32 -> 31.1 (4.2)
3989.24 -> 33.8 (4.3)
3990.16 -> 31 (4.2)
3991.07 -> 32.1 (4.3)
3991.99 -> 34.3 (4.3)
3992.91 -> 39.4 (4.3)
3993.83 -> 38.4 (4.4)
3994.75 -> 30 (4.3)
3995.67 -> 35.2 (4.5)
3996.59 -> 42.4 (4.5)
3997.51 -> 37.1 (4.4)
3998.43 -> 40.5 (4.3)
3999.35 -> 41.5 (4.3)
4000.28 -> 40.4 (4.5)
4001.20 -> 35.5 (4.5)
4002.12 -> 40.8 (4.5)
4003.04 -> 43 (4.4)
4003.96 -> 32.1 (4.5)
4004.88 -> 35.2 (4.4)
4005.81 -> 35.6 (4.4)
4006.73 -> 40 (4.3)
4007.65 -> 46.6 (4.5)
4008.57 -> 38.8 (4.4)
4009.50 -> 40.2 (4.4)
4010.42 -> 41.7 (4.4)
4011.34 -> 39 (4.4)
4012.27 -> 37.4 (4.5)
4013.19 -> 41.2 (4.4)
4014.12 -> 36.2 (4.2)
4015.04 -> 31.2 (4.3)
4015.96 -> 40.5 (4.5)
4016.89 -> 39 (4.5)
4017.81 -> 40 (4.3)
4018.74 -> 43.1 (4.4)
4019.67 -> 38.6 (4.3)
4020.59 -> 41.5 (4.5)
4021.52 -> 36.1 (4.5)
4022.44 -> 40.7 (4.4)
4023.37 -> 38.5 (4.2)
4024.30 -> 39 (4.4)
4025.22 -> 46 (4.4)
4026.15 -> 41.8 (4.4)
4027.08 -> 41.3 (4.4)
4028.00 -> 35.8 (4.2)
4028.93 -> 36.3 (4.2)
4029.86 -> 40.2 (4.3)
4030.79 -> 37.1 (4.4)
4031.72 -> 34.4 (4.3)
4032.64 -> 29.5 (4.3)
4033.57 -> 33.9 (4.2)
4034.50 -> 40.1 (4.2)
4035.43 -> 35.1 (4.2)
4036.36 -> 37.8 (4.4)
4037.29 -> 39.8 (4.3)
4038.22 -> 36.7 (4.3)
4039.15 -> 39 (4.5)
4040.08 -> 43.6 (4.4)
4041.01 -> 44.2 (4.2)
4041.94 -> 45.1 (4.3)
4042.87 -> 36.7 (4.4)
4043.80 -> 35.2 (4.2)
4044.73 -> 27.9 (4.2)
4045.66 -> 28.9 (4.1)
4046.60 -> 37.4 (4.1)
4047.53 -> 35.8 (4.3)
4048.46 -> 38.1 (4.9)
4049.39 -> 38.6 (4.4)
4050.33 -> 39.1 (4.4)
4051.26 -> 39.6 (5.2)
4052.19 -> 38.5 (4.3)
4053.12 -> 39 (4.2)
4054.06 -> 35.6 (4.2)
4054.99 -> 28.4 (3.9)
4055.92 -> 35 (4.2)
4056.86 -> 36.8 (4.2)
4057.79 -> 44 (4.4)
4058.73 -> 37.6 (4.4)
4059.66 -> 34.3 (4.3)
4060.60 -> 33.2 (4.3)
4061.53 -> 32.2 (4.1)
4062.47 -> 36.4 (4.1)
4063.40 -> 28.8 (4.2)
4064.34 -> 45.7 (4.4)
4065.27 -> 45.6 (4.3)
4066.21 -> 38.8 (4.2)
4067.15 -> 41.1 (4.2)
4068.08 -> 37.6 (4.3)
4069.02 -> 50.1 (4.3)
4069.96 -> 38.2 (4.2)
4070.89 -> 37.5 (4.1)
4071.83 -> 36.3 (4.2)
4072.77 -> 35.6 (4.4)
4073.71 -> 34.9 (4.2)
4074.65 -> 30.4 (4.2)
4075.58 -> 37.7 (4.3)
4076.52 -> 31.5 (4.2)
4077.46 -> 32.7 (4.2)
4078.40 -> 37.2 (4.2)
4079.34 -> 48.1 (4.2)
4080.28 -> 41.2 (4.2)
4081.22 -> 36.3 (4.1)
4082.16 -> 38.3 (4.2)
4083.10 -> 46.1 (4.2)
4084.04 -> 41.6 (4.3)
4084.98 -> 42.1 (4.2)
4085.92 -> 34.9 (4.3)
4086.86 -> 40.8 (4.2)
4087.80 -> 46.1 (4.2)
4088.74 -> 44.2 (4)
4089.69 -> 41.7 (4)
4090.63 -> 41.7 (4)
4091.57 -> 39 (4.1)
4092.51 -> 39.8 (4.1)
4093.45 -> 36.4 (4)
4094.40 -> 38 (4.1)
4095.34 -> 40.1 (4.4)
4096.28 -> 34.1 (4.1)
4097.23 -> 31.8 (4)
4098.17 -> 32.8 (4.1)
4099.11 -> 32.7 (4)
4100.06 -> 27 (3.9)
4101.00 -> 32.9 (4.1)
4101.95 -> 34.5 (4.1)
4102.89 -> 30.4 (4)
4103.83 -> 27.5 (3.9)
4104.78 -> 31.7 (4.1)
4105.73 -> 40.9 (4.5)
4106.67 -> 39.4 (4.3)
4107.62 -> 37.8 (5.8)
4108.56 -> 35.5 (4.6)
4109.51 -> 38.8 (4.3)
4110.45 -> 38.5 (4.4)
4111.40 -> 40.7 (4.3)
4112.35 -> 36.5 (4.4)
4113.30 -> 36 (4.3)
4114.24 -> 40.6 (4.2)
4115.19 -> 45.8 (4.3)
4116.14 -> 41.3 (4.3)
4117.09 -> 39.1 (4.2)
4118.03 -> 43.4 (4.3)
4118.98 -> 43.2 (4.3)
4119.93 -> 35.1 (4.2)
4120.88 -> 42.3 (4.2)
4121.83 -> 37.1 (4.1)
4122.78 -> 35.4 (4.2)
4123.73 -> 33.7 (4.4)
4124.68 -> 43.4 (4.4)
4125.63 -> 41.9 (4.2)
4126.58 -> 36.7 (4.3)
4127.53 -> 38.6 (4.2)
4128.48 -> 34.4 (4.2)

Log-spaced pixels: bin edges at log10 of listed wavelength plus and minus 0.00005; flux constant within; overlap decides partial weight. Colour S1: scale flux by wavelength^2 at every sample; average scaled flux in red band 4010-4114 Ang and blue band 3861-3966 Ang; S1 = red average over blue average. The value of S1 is 1.51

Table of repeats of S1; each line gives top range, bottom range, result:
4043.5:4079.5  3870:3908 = 1.47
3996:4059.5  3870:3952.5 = 1.52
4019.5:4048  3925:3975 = 1.73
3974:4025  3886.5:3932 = 1.33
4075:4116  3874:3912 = 1.48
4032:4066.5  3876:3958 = 1.47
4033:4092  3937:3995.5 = 1.49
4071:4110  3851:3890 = 1.54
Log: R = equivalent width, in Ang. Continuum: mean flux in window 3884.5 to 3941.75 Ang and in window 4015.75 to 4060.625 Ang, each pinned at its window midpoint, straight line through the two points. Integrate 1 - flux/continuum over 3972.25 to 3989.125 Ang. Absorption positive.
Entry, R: 2.0 Ang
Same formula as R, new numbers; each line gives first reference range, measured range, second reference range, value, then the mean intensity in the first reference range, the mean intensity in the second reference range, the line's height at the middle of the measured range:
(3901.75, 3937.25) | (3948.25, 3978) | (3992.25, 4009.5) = 8.06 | 26.6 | 38.5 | 33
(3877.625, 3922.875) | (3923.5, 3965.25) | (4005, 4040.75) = 9.48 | 28.3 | 38.8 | 32.1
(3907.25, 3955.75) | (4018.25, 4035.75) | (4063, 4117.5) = -2.56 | 26.8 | 38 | 33.5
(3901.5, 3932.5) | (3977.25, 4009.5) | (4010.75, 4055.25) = -0.35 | 28.7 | 37.9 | 34.8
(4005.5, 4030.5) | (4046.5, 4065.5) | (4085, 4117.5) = 0.75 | 39.5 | 37.4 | 38.5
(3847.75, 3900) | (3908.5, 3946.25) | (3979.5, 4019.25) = 6.74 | 27.2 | 36.4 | 31.1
